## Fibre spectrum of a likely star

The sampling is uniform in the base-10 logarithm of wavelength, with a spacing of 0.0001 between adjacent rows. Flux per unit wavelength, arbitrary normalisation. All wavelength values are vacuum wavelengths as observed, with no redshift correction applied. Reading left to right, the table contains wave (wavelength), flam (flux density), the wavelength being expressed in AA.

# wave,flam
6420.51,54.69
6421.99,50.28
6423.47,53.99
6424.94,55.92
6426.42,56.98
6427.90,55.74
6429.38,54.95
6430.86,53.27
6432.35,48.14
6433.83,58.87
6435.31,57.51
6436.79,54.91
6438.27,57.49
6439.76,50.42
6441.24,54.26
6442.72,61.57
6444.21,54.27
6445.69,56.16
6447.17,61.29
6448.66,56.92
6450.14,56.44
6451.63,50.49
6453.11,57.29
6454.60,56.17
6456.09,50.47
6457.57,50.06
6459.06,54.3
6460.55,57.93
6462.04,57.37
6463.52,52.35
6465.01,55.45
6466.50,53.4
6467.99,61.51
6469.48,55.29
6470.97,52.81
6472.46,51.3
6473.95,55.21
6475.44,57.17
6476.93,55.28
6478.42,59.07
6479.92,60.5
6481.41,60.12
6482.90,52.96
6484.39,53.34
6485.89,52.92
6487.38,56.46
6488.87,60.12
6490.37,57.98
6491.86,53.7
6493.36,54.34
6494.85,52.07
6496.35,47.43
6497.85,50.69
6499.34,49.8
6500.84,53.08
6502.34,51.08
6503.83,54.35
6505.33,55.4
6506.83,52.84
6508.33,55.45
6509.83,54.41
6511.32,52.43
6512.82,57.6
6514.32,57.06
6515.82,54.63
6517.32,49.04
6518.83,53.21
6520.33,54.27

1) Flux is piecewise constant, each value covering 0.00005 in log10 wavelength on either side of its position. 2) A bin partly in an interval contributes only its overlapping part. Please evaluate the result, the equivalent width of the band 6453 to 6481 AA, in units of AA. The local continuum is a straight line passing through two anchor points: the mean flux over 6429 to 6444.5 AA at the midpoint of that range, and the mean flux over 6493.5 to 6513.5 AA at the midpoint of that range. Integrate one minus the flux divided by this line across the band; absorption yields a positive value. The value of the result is -0.7 AA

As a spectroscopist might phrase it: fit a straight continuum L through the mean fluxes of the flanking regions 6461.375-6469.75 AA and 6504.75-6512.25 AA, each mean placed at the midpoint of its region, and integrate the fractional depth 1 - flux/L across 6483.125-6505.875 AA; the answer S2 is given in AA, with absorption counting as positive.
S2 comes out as 0.5 AA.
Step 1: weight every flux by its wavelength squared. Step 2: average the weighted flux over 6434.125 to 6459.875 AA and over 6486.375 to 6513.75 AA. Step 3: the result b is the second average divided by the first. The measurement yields 0.99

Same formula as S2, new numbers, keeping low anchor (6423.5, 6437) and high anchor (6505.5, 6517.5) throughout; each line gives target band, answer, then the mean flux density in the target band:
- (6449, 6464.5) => 0.15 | 54.4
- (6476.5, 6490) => -0.52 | 56.8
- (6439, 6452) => -0.22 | 55.9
